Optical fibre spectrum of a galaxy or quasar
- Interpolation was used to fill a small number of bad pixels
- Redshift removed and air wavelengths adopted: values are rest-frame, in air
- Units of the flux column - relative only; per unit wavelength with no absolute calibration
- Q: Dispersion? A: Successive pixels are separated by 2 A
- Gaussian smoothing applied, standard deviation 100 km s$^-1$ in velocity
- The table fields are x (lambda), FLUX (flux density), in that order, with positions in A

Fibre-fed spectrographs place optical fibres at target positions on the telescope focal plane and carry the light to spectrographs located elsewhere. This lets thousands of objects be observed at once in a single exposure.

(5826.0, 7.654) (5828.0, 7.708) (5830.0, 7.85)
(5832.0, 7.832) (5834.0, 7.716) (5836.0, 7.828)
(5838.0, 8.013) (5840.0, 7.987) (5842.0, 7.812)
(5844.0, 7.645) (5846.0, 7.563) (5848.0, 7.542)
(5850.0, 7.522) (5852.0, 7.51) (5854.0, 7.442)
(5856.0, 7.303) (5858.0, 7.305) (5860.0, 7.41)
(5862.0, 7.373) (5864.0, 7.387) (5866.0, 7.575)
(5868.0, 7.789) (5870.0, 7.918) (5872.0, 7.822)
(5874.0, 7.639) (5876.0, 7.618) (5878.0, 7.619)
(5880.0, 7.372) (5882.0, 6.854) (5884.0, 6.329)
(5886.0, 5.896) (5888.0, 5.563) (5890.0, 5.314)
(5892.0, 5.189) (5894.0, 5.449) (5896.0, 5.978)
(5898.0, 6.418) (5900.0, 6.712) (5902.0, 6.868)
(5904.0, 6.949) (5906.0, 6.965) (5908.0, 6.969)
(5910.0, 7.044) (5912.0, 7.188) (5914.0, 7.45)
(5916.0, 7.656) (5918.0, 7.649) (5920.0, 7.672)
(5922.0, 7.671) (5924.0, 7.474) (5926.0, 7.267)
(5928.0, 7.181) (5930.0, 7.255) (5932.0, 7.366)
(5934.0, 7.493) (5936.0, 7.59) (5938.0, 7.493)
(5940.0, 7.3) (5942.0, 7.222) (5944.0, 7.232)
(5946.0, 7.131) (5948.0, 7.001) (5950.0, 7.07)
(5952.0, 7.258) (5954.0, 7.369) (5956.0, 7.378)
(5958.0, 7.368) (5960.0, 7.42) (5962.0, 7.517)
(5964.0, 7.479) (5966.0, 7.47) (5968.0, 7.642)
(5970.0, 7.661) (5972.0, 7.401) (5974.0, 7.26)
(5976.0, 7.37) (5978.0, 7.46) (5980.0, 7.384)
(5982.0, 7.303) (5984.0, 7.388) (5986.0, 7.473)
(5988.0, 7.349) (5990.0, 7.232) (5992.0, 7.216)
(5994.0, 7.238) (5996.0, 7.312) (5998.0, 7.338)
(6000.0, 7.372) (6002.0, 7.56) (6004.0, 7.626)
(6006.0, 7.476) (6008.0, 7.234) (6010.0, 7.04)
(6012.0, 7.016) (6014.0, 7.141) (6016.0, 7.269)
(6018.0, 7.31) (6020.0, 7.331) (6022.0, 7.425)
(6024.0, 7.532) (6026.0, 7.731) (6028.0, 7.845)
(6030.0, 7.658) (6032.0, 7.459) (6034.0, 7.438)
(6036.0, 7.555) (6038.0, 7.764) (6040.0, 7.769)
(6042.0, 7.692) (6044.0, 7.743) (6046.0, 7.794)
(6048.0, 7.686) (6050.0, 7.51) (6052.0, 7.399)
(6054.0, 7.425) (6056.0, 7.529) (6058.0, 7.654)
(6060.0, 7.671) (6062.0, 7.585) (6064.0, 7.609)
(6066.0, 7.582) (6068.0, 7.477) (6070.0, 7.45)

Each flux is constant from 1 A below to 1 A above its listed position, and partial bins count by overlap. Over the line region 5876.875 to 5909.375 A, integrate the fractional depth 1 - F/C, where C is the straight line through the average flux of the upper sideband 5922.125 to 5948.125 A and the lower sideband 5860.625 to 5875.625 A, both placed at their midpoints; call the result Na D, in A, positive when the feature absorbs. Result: 4.8 A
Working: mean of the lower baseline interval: 7.64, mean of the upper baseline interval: 7.33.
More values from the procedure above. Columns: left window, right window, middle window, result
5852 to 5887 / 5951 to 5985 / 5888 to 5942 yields 3.0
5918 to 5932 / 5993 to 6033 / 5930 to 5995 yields 0.5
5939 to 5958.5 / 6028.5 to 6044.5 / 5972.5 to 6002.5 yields 0.3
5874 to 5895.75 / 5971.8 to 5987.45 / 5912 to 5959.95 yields -3.2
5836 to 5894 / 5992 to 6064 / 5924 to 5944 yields -0.1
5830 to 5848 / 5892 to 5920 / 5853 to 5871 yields -0.1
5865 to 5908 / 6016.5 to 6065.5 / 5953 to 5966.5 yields -0.5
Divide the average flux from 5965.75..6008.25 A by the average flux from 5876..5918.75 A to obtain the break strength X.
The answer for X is 1.1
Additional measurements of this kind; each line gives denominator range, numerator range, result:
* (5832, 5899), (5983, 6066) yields 1.04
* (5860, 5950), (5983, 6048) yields 1.05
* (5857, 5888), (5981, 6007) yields 1.01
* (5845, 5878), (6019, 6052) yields 1.01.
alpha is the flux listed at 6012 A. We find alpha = 7.016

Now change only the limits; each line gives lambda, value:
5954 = 7.369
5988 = 7.349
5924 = 7.474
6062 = 7.585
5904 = 6.949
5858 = 7.305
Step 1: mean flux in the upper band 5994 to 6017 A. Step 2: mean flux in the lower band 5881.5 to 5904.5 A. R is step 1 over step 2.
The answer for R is 1.20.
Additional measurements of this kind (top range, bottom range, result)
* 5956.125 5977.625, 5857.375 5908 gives 1.09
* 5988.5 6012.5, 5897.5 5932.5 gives 1.01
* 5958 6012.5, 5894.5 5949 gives 1.03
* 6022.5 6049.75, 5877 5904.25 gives 1.21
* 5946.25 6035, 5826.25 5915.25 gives 1.03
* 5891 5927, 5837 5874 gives 0.91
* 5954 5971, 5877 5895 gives 1.21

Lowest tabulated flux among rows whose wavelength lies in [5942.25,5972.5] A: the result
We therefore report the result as 7.001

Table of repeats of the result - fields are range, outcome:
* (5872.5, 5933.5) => 5.189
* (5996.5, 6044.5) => 7.016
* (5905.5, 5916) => 6.965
